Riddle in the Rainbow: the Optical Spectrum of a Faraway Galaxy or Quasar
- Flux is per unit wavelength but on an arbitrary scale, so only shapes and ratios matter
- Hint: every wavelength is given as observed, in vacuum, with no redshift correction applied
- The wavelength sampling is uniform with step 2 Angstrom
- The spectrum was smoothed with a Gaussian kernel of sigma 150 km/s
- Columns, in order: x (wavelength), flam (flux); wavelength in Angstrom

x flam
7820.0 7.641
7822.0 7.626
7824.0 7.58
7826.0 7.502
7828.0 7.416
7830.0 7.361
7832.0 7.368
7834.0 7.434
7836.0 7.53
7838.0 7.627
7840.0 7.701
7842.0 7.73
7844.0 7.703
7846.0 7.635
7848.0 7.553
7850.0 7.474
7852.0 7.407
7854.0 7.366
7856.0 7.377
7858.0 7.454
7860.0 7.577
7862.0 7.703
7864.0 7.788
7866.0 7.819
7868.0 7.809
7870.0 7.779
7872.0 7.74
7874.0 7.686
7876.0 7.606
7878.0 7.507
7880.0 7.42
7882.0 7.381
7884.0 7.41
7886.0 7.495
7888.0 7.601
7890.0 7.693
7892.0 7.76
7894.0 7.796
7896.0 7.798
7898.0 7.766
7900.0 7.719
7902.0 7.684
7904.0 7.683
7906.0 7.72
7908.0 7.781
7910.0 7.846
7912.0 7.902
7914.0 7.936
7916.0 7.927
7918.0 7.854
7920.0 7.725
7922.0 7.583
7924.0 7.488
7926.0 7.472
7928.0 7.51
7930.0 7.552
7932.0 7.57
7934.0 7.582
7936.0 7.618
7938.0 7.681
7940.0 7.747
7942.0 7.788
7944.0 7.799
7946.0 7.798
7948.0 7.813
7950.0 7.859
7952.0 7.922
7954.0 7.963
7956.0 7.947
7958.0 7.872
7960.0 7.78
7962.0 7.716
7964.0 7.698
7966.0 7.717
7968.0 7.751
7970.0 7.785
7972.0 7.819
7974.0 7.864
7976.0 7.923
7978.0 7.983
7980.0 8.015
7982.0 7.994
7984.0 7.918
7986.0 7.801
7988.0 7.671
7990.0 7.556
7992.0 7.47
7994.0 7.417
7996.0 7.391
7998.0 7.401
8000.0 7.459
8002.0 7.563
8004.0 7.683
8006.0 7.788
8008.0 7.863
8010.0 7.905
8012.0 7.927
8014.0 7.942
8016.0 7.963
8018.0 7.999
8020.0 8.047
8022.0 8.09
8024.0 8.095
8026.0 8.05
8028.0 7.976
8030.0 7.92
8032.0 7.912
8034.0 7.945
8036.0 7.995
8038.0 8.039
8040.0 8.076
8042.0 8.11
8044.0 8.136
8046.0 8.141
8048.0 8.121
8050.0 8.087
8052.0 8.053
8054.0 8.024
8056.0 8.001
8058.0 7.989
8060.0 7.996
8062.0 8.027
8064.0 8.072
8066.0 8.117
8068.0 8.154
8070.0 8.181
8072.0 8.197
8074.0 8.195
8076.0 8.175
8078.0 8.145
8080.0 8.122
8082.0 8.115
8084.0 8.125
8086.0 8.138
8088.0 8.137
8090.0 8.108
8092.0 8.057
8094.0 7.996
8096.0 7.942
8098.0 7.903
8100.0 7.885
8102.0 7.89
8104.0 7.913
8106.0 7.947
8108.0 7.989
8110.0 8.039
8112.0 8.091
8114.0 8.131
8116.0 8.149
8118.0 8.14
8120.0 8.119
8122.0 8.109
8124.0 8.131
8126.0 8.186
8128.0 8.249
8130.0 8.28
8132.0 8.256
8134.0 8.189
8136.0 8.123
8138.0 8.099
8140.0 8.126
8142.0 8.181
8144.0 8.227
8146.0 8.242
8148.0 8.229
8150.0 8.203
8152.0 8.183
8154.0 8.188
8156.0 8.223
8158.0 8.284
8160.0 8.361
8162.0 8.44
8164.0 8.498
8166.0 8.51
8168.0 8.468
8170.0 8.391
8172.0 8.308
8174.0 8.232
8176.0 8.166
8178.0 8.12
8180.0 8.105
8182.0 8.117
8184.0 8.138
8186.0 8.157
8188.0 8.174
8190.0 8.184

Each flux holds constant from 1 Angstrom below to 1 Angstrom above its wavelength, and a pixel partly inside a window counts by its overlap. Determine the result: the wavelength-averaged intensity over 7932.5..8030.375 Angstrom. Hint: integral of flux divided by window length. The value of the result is 7.8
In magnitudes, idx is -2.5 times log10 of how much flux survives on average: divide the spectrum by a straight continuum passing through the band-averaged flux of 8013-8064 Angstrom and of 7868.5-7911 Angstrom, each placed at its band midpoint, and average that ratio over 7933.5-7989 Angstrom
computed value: 0.00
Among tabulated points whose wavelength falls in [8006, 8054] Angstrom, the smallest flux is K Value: 7.788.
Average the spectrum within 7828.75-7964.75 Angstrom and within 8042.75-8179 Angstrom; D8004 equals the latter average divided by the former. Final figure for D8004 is 1.1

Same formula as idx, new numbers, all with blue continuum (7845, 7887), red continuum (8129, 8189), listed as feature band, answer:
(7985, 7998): 0.04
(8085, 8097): 0.00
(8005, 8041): -0.01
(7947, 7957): -0.02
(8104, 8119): 0.01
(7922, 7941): 0.02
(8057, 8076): -0.01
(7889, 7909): -0.01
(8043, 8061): -0.01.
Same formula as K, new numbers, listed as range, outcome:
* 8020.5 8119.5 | 7.885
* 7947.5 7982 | 7.698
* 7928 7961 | 7.51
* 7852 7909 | 7.366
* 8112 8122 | 8.091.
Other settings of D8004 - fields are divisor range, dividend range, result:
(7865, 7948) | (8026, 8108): 1.05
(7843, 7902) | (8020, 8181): 1.07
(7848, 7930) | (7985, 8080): 1.04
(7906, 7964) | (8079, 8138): 1.04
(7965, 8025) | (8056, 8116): 1.03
